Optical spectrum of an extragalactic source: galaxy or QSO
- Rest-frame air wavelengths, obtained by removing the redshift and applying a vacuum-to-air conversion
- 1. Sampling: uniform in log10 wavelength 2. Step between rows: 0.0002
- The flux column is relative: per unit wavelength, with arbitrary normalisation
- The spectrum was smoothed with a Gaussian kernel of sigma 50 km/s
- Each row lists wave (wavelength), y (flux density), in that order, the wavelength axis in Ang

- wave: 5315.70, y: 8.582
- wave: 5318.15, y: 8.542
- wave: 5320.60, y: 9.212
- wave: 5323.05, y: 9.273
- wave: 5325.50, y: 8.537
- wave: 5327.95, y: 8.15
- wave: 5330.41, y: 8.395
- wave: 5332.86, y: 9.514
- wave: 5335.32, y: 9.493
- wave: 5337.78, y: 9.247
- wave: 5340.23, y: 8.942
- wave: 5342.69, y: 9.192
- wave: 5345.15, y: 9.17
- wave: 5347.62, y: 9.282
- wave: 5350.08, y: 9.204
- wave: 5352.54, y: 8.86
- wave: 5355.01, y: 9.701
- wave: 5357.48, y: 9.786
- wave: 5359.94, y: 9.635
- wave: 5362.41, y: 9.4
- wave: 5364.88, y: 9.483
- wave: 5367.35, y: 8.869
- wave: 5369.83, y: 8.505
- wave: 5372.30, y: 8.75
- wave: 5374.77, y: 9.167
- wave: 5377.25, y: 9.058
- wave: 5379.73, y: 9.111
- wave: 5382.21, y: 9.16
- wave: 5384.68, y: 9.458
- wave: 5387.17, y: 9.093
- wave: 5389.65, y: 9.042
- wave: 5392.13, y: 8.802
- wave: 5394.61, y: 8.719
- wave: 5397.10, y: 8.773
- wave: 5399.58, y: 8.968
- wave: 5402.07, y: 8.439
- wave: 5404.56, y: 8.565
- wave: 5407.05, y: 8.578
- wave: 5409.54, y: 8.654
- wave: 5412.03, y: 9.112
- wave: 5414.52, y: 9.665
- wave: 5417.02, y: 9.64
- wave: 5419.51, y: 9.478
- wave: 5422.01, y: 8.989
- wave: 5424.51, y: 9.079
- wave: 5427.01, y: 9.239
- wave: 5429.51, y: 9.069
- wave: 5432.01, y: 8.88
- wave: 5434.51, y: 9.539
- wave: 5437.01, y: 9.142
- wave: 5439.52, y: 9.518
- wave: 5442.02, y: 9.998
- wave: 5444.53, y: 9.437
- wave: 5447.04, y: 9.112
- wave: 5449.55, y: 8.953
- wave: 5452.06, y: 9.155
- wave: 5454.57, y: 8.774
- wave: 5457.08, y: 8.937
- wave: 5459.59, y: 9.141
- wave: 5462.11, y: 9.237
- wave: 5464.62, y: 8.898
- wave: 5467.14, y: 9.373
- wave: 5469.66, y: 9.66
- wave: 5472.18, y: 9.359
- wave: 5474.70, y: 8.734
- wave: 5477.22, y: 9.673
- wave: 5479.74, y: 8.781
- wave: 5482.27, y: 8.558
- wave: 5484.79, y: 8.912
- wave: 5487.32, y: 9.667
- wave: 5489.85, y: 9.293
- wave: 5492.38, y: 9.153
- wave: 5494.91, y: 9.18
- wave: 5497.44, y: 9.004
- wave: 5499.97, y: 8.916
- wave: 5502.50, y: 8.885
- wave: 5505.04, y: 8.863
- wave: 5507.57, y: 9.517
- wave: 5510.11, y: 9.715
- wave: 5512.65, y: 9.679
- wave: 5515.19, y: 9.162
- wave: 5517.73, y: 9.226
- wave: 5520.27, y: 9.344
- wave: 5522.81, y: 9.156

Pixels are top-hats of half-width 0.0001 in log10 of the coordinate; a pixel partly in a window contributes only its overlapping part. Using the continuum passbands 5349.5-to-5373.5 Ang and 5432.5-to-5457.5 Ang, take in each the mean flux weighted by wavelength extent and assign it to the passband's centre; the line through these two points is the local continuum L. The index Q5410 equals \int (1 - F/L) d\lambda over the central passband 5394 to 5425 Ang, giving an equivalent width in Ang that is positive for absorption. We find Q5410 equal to 0.9 Ang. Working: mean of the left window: 9.22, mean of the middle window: 8.98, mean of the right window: 9.26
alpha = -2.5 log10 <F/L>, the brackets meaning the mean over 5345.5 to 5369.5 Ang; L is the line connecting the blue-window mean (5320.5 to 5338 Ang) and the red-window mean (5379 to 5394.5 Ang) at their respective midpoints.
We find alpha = -0.036 mag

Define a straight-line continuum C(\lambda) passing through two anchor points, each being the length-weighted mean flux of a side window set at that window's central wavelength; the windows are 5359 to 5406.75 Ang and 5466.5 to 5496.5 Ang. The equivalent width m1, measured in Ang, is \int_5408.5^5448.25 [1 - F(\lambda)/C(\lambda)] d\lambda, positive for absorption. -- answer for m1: -0.91 Ang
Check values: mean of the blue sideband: 8.99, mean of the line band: 9.29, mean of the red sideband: 9.19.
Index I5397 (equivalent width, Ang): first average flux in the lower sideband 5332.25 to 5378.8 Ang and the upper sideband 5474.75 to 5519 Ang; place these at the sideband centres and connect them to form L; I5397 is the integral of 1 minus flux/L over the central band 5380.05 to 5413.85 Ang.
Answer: 1.1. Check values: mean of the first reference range 9.22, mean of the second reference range 9.17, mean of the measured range 8.9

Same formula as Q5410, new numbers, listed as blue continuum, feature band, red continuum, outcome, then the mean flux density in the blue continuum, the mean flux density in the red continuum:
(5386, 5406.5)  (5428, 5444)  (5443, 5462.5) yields -0.62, 8.79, 9.1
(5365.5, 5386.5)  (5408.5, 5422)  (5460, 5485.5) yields -0.34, 9.02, 9.12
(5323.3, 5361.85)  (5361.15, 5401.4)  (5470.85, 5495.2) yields 0.57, 9.15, 9.13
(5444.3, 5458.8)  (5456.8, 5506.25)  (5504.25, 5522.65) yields 0.43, 9.04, 9.36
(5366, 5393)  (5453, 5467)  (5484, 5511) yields 0.15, 9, 9.19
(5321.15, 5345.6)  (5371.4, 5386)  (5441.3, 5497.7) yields -0.12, 9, 9.17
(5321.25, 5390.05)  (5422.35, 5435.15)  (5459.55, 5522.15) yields 0.05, 9.13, 9.2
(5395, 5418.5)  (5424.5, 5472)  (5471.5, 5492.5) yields -1.01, 8.93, 9.12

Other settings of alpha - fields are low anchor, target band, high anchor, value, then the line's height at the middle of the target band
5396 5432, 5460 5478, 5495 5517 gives -0.01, 9.14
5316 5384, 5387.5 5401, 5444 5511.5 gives 0.03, 9.11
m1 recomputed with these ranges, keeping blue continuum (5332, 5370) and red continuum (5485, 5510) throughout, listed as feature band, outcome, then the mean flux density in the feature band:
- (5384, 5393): 0.2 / 9.08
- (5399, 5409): 0.7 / 8.61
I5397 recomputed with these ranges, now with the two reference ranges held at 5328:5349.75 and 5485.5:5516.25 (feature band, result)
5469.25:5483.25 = 0.2 Ang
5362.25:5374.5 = 0.2 Ang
